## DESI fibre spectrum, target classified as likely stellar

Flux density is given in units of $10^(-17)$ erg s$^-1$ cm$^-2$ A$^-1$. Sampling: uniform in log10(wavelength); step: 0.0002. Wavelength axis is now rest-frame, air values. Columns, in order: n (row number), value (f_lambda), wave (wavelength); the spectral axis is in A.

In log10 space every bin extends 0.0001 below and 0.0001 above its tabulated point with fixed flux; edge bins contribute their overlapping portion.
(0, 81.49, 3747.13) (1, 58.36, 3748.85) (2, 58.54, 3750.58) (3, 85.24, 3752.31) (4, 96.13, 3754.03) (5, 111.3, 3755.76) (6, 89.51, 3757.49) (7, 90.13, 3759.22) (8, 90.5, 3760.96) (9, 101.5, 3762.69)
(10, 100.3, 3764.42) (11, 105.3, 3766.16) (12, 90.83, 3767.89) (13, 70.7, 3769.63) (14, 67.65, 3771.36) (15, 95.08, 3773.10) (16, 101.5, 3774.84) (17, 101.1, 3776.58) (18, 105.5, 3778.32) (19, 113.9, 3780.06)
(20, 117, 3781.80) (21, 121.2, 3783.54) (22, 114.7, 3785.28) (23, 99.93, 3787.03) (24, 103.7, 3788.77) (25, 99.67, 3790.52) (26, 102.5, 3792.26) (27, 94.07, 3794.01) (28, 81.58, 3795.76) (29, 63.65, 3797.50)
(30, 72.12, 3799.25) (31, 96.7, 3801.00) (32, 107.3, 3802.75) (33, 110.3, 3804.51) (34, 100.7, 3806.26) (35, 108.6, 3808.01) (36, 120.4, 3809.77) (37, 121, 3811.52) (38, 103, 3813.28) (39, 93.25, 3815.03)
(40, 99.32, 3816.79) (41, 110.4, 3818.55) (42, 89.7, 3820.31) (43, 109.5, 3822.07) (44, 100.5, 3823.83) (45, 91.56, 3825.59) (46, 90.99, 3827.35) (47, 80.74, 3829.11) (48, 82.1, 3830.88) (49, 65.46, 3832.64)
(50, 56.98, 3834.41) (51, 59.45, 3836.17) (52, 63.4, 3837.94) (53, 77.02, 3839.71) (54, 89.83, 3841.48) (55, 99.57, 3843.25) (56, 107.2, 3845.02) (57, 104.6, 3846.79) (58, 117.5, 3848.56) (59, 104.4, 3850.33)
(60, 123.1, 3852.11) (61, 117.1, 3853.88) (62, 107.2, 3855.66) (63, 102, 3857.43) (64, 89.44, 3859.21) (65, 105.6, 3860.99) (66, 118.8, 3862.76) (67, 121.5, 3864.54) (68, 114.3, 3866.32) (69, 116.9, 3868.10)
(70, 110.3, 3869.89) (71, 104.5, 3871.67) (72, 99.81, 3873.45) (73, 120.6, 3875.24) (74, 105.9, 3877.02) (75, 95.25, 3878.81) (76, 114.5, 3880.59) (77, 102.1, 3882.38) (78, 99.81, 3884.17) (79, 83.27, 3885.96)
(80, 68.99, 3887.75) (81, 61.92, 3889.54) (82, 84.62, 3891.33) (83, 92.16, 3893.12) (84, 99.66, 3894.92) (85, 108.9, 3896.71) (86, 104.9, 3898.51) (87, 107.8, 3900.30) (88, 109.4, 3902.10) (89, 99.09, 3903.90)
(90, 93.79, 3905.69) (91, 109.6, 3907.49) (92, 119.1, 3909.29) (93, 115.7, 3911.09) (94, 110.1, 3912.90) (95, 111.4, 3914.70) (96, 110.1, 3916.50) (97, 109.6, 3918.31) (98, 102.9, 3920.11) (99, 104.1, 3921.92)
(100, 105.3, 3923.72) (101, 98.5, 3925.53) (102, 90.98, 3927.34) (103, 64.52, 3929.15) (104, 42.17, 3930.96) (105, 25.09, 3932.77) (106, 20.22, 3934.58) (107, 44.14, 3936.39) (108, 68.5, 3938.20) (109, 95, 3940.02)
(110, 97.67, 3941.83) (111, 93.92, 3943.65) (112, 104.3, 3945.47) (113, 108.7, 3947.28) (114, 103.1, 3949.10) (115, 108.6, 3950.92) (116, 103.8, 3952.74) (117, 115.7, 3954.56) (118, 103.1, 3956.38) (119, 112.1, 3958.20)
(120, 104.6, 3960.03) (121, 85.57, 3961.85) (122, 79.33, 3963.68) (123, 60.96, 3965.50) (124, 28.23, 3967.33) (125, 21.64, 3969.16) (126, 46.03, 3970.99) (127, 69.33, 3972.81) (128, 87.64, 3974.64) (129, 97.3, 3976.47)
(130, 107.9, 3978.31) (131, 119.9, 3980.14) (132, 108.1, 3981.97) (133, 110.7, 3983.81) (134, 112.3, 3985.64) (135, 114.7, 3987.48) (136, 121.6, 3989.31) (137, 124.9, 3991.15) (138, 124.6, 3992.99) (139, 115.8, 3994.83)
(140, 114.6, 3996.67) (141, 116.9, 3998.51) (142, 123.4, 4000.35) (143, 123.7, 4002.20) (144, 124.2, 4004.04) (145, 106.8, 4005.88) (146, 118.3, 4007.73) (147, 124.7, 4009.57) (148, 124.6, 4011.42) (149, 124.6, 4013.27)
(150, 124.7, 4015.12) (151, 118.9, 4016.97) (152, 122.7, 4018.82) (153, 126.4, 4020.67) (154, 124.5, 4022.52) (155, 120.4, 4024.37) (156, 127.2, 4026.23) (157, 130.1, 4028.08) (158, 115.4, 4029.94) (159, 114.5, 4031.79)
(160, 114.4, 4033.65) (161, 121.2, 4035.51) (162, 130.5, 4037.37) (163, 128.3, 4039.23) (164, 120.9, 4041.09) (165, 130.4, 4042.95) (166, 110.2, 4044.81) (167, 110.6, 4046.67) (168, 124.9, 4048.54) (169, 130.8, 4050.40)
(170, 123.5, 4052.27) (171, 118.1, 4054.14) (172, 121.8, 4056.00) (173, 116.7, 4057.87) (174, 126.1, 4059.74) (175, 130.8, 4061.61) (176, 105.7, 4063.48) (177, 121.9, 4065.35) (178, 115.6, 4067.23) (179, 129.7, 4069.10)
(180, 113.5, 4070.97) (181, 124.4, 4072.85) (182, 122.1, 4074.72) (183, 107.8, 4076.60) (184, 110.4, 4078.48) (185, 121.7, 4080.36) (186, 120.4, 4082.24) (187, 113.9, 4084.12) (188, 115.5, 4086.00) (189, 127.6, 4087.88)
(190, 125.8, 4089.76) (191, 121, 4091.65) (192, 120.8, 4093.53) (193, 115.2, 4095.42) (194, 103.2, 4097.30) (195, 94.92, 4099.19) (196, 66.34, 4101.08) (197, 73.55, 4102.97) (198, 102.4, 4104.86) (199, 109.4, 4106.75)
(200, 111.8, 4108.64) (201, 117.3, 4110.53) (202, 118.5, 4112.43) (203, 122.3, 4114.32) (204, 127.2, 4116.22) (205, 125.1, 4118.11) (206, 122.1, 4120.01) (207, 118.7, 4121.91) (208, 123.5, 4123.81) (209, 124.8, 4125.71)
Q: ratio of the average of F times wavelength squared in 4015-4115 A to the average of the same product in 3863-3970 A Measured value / 1.35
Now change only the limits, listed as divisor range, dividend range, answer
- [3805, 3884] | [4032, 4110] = 1.29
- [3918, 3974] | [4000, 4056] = 1.57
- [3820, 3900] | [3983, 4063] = 1.35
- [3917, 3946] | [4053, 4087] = 1.61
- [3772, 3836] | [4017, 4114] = 1.37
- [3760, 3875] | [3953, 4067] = 1.25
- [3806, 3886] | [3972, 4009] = 1.21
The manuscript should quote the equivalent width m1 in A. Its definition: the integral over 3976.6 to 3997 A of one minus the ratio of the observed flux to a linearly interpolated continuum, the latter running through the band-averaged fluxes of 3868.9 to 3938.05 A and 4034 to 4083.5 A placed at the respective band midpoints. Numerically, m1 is -1.4 A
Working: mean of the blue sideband 93.1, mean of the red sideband 121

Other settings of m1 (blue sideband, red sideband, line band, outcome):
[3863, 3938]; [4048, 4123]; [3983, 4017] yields -4.23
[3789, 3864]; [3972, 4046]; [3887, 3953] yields 9.43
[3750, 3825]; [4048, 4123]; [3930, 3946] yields 6.34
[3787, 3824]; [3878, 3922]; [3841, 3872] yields -2.71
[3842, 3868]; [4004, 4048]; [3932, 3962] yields 7.18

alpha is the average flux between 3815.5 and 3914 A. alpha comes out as 98.9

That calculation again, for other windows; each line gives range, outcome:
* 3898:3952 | 92.5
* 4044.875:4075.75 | 121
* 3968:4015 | 107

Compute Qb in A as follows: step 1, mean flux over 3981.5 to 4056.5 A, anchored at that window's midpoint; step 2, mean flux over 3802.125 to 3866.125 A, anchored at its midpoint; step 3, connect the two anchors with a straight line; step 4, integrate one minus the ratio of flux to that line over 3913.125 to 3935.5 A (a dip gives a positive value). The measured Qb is 5.4 A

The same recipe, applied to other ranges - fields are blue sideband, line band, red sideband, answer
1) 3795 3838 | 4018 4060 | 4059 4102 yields -3.94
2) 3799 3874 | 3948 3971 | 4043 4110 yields 4.94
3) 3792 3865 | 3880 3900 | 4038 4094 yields 1.90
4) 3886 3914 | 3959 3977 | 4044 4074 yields 6.70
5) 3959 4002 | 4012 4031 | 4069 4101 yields -3.65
